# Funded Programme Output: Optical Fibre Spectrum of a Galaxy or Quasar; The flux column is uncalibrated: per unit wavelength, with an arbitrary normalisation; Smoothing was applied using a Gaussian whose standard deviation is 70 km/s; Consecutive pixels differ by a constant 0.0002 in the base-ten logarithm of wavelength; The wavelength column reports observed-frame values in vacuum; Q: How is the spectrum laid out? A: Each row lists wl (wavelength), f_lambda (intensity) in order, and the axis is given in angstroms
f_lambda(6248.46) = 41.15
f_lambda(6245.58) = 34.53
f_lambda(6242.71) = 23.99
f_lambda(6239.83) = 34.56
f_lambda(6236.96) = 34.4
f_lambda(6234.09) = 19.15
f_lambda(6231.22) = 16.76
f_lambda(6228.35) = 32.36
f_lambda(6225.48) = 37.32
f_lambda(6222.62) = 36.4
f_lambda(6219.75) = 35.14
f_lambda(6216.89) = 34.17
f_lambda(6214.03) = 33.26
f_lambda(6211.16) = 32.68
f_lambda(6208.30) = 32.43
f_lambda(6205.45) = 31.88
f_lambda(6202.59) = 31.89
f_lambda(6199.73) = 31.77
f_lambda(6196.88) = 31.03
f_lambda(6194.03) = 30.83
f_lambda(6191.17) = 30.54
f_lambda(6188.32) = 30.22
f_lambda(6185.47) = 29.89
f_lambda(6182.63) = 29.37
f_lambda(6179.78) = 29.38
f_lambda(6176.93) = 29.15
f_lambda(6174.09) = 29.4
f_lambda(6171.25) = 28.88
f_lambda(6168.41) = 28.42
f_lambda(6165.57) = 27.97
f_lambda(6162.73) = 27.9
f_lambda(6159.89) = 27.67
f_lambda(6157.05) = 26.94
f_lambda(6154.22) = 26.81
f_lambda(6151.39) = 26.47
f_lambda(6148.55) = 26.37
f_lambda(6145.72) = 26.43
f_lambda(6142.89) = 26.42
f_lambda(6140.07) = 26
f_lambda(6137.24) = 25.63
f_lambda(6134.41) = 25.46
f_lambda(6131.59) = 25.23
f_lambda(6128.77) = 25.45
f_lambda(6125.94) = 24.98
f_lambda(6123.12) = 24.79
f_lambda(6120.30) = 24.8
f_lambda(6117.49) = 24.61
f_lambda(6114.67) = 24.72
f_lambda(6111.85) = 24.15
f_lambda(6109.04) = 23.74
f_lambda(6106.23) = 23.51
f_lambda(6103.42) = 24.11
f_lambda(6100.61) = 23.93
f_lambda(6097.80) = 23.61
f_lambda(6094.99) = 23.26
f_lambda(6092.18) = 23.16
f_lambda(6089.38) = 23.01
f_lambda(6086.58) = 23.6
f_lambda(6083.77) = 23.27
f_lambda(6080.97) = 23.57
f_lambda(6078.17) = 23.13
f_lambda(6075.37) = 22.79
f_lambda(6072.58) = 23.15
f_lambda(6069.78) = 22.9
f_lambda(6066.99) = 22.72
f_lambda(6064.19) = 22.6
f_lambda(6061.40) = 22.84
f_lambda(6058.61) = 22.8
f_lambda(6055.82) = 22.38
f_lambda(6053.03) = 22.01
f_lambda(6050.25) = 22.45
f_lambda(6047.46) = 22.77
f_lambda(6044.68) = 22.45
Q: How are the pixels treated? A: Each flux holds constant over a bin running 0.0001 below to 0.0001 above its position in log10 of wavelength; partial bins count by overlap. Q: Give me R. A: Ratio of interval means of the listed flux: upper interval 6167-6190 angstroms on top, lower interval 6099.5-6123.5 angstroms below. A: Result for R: 1.21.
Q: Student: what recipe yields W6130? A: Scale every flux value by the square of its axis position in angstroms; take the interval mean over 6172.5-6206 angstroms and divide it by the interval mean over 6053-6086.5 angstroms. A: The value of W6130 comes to 1.38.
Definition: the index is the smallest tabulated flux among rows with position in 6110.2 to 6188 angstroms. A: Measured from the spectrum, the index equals 24.15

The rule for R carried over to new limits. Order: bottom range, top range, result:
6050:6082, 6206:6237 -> 1.37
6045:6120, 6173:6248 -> 1.33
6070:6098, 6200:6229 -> 1.45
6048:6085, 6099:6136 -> 1.08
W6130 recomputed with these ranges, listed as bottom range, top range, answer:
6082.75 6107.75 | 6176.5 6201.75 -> 1.33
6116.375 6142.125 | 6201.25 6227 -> 1.38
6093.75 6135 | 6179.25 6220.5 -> 1.33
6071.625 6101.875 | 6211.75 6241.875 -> 1.40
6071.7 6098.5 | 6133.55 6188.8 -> 1.22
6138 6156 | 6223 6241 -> 1.15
